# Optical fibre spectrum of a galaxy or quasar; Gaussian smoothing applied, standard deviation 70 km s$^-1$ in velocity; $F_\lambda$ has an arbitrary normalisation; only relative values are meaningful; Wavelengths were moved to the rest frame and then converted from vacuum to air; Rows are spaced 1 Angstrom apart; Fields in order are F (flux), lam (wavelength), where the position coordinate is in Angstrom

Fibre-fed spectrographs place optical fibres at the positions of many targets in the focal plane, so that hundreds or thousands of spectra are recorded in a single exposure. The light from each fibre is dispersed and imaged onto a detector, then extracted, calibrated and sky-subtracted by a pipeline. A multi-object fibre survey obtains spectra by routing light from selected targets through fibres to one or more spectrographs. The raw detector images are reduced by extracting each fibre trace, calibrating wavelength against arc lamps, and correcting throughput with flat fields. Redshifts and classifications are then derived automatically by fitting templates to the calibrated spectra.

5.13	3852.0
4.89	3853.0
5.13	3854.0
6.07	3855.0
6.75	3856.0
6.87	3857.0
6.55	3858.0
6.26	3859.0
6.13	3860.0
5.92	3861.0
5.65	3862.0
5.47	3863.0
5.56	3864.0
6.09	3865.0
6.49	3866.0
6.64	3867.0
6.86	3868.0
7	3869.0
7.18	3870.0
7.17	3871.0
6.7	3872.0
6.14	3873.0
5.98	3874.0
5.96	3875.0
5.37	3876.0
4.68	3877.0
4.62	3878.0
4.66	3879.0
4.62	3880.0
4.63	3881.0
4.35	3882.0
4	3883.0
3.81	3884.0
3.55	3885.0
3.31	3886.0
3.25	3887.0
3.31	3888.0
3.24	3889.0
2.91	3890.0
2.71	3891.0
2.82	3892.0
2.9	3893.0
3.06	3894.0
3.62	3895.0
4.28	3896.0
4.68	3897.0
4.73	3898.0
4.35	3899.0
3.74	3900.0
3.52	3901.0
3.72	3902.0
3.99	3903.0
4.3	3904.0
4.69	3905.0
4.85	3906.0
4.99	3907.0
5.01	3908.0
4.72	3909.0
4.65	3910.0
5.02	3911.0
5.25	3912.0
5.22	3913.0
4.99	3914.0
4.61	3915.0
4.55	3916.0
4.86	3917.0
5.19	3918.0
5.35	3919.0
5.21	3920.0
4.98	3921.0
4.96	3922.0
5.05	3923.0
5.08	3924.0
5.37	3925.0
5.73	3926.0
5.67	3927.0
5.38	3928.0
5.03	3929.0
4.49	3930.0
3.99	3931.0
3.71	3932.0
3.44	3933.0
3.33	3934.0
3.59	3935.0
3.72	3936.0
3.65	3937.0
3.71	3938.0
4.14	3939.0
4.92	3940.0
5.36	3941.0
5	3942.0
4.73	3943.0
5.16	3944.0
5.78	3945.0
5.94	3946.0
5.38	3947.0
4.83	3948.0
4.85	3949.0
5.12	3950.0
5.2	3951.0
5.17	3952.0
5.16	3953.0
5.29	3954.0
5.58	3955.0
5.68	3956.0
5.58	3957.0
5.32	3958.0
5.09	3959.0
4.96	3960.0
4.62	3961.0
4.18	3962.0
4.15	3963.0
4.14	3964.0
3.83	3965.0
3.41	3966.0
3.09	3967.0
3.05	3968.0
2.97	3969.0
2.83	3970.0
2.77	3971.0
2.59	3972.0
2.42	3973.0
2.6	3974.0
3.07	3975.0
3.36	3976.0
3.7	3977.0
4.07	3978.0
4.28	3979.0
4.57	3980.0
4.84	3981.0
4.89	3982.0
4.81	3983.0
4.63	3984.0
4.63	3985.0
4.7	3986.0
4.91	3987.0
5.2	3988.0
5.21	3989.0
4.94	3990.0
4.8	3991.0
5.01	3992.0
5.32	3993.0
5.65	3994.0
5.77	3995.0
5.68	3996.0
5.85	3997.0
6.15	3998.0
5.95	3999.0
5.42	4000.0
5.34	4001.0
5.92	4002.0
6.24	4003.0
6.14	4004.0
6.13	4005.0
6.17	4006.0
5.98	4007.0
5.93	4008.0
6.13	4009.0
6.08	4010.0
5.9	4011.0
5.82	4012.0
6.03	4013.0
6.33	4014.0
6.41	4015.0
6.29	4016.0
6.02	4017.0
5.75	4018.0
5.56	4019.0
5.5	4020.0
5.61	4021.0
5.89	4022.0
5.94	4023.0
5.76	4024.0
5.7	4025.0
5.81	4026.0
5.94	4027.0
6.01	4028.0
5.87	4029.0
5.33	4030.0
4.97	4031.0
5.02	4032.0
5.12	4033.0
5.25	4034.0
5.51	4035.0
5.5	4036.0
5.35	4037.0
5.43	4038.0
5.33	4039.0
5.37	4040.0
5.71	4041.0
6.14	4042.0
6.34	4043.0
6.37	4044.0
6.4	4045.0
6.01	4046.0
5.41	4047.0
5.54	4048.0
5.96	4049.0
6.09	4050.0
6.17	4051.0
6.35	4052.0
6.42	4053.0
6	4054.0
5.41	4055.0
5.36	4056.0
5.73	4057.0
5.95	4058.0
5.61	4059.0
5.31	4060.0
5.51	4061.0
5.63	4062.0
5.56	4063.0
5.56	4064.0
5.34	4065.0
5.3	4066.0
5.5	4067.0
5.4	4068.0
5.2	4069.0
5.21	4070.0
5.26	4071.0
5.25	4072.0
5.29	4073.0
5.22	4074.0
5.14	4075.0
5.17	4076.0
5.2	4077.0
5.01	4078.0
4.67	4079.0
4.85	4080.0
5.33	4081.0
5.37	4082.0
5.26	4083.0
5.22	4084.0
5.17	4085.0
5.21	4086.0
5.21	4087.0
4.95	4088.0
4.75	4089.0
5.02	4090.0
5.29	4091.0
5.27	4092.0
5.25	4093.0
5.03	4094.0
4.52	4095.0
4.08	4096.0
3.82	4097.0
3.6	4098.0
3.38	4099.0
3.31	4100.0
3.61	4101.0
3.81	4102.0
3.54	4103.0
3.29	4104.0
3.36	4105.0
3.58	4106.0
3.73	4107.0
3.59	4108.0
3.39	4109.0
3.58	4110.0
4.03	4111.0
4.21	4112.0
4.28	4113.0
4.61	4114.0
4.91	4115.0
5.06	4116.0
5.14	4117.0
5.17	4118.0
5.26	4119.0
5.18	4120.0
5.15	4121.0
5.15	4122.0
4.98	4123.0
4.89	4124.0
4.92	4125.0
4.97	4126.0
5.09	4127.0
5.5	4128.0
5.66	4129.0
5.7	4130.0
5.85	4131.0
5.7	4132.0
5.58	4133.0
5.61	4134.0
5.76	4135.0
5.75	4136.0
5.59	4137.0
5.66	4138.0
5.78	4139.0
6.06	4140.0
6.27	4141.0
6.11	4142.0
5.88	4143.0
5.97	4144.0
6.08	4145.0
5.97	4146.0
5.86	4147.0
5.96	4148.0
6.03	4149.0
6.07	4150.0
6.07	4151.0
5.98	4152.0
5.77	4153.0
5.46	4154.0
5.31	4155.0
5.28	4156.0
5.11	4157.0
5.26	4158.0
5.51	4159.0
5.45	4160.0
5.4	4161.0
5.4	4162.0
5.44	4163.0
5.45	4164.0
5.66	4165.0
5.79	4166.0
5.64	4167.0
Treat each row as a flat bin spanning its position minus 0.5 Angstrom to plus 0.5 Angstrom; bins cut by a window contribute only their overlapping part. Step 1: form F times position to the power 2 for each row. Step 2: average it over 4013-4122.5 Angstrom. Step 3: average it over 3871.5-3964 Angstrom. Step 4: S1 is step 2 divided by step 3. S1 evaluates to 1.2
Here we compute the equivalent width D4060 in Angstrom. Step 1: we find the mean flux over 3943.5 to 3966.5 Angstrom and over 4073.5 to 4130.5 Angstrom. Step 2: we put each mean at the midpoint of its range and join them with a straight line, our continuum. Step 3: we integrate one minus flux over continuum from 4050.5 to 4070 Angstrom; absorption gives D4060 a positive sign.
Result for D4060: -3.64 Angstrom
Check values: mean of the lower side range 4.97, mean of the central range 5.64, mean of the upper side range 4.66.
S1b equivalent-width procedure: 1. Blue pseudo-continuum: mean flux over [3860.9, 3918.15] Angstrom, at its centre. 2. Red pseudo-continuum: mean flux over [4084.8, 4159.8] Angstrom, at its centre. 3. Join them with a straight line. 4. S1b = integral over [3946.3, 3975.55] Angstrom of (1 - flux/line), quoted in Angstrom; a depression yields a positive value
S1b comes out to 3.5 Angstrom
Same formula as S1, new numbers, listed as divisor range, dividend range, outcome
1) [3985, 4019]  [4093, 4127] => 0.79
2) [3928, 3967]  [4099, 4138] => 1.10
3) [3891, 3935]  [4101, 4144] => 1.22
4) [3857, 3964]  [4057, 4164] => 1.17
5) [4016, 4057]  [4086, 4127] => 0.80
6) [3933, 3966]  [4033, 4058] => 1.28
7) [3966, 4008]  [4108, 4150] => 1.22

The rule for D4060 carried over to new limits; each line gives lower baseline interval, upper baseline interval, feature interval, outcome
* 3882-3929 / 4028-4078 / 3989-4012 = -2.6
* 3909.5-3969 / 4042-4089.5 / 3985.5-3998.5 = -0.7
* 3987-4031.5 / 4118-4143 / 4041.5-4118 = 8.3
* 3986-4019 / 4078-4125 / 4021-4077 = -4.8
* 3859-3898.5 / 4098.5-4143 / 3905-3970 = 2.1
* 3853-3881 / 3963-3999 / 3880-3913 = 8.9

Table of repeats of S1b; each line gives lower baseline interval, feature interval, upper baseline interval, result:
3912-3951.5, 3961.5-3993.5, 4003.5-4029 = 8.31 Angstrom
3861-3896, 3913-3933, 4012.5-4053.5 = 0.73 Angstrom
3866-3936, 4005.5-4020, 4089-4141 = -4.02 Angstrom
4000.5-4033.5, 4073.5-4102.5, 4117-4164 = 4.78 Angstrom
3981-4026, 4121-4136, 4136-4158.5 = 1.01 Angstrom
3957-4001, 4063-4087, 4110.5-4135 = -1.66 Angstrom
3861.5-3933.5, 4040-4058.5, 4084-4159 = -3.78 Angstrom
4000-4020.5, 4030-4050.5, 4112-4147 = 0.70 Angstrom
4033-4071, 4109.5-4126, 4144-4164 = 2.54 Angstrom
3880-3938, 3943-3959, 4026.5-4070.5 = -2.06 Angstrom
